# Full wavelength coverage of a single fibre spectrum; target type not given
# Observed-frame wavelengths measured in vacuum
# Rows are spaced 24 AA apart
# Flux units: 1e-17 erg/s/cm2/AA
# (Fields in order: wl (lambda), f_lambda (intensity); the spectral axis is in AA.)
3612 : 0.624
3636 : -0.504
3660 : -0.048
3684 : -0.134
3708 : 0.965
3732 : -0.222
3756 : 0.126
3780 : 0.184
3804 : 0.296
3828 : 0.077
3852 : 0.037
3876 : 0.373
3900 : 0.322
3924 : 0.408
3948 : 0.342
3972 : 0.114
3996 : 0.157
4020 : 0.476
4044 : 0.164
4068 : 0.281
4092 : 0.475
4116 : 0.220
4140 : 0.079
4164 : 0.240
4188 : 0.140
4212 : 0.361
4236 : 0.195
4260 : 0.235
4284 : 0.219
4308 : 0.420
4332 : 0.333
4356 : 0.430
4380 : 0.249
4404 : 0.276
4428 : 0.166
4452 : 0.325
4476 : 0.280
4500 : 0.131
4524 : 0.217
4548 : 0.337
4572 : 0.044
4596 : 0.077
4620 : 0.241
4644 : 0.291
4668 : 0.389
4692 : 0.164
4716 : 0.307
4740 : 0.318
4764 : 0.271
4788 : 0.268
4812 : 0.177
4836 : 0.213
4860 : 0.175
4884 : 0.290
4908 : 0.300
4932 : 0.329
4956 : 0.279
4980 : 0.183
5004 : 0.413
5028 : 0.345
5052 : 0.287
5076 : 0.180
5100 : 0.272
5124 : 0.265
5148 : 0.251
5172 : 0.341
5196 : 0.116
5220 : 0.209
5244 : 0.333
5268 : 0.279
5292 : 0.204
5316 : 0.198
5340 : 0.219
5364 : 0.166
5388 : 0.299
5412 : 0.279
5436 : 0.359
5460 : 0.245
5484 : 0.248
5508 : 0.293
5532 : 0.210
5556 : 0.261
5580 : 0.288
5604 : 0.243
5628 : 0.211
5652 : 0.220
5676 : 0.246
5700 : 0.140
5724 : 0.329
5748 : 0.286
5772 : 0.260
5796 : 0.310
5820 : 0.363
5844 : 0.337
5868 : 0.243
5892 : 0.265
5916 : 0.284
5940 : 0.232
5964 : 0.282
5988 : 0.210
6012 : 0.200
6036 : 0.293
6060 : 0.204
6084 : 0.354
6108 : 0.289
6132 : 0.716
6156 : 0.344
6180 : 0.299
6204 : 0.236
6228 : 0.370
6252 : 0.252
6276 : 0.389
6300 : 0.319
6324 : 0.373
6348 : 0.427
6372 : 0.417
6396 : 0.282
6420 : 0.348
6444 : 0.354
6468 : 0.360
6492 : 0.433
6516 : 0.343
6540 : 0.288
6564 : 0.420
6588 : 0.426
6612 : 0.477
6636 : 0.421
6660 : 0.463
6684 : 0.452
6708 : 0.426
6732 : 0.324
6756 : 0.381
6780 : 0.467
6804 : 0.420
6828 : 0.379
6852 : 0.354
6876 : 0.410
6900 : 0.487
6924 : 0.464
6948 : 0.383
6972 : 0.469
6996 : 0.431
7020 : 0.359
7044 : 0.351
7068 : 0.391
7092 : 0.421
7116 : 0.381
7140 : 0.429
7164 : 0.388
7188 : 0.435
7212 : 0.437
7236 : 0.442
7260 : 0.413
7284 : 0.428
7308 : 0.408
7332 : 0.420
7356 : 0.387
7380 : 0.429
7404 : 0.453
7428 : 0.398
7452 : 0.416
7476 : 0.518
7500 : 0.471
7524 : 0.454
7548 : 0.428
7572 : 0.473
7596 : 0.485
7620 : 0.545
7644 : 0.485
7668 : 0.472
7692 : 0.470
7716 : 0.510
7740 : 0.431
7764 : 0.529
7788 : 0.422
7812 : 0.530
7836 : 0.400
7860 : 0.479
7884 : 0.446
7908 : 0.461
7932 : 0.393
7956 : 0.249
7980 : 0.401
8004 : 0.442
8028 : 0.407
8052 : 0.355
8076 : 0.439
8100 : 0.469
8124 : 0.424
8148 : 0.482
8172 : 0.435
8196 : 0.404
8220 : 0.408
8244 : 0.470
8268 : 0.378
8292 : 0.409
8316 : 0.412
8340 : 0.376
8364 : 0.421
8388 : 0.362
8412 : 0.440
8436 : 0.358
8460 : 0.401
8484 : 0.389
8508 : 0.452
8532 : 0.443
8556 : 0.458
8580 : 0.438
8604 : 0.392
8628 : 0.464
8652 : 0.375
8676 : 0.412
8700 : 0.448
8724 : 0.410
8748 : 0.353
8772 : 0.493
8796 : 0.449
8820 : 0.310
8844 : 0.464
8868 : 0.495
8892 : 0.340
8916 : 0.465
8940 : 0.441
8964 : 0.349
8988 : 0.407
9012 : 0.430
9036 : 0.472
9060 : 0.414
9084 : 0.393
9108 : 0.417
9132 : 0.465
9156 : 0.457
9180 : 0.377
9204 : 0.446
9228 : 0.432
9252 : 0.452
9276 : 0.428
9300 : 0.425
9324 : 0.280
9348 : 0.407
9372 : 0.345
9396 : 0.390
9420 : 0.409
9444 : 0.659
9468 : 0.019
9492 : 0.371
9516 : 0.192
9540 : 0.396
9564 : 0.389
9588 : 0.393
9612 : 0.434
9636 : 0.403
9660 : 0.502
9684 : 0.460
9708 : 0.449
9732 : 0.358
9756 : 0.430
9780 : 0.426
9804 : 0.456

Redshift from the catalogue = 0.64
